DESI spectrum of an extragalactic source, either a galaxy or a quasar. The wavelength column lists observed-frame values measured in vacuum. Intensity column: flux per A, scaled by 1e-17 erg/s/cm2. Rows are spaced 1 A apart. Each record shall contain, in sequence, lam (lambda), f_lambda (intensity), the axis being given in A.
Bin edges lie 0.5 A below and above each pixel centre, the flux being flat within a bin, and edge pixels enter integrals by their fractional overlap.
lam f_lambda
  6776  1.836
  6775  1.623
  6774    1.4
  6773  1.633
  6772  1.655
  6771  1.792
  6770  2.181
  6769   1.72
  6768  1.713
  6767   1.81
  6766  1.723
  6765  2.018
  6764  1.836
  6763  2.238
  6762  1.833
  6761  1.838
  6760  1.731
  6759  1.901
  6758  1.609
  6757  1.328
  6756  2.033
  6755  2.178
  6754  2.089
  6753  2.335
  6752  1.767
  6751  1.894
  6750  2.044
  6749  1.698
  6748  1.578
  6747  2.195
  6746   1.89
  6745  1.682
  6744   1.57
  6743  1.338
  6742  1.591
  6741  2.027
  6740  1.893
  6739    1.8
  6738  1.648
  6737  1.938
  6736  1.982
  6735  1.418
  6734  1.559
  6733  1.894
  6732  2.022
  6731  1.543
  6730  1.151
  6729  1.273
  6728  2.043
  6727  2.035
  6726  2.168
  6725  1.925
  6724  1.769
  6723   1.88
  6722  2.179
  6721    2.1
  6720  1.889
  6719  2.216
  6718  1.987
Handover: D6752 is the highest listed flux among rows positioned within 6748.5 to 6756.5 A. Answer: 2.335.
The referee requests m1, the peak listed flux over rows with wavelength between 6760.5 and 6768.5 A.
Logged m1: 2.238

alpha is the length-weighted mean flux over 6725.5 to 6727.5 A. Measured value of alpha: 2.1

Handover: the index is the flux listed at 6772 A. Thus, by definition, 1.655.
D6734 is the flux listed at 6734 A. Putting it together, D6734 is 1.559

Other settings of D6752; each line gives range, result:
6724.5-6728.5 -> 2.168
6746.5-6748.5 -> 2.195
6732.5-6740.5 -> 1.982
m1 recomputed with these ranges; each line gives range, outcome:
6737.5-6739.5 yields 1.8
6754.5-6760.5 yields 2.178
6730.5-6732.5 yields 2.022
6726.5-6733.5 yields 2.043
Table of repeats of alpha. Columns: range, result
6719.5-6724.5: 1.96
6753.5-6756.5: 2.1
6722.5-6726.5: 1.94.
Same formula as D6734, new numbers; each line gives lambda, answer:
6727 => 2.035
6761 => 1.838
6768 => 1.713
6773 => 1.633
